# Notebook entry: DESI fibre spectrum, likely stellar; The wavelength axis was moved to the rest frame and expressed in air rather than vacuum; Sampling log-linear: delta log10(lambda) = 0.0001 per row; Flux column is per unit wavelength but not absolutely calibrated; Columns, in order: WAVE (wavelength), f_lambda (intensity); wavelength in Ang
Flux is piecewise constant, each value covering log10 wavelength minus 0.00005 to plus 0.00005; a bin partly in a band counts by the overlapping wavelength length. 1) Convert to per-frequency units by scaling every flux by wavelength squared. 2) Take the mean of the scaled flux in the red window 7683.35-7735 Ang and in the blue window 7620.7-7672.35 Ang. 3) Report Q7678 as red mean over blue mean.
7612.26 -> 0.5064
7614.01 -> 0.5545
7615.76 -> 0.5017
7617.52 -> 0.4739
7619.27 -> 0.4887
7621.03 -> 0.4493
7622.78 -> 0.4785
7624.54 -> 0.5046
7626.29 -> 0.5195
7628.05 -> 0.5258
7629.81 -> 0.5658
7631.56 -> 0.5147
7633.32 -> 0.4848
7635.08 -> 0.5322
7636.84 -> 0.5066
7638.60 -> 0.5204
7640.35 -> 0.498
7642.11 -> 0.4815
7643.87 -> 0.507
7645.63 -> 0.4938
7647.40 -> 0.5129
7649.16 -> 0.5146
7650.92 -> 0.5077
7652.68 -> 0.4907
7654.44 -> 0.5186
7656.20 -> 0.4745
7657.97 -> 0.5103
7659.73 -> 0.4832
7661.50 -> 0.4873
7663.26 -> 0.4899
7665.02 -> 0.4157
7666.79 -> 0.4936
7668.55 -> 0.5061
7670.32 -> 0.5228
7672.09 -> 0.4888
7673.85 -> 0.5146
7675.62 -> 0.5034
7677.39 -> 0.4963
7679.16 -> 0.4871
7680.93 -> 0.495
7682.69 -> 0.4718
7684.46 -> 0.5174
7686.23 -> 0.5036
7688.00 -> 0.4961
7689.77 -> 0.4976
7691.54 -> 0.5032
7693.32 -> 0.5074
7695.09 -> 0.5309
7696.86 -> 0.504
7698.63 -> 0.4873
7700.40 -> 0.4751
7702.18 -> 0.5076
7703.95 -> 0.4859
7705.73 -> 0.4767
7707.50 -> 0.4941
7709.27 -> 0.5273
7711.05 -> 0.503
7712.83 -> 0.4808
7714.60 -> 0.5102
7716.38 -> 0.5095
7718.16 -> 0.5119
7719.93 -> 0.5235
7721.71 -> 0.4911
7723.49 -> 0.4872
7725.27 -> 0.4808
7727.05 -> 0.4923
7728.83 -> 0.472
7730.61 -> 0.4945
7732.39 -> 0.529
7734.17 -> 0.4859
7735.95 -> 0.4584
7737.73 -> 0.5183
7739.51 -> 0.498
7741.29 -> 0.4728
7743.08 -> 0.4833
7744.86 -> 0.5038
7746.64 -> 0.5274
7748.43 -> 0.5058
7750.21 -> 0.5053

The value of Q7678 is 1.0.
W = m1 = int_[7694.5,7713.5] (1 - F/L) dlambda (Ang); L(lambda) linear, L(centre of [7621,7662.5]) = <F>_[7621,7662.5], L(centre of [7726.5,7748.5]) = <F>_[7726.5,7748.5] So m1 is 0.0 Ang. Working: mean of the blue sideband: 0.505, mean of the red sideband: 0.495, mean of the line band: 0.497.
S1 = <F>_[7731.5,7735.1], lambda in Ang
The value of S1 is 0.507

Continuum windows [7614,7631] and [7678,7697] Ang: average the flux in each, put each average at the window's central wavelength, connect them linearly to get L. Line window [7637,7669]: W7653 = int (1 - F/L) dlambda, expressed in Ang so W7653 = 0.5 Ang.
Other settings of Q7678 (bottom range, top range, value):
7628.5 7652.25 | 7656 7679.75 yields 0.97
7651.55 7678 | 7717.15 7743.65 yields 1.02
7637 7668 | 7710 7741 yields 1.02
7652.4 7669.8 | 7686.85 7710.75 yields 1.03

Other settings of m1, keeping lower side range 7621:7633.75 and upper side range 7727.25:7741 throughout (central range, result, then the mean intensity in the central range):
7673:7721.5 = -0.2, 0.501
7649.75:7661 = 0.2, 0.498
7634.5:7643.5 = 0.0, 0.507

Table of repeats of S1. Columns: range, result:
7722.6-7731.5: 0.485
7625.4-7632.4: 0.532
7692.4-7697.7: 0.514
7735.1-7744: 0.486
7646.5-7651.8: 0.511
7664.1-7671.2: 0.485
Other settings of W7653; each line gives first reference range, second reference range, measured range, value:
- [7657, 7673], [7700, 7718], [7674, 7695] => -0.3 Ang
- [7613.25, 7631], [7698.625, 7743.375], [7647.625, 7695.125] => 0.3 Ang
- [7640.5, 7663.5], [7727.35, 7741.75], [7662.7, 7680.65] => 0.2 Ang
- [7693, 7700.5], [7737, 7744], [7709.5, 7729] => 0.0 Ang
